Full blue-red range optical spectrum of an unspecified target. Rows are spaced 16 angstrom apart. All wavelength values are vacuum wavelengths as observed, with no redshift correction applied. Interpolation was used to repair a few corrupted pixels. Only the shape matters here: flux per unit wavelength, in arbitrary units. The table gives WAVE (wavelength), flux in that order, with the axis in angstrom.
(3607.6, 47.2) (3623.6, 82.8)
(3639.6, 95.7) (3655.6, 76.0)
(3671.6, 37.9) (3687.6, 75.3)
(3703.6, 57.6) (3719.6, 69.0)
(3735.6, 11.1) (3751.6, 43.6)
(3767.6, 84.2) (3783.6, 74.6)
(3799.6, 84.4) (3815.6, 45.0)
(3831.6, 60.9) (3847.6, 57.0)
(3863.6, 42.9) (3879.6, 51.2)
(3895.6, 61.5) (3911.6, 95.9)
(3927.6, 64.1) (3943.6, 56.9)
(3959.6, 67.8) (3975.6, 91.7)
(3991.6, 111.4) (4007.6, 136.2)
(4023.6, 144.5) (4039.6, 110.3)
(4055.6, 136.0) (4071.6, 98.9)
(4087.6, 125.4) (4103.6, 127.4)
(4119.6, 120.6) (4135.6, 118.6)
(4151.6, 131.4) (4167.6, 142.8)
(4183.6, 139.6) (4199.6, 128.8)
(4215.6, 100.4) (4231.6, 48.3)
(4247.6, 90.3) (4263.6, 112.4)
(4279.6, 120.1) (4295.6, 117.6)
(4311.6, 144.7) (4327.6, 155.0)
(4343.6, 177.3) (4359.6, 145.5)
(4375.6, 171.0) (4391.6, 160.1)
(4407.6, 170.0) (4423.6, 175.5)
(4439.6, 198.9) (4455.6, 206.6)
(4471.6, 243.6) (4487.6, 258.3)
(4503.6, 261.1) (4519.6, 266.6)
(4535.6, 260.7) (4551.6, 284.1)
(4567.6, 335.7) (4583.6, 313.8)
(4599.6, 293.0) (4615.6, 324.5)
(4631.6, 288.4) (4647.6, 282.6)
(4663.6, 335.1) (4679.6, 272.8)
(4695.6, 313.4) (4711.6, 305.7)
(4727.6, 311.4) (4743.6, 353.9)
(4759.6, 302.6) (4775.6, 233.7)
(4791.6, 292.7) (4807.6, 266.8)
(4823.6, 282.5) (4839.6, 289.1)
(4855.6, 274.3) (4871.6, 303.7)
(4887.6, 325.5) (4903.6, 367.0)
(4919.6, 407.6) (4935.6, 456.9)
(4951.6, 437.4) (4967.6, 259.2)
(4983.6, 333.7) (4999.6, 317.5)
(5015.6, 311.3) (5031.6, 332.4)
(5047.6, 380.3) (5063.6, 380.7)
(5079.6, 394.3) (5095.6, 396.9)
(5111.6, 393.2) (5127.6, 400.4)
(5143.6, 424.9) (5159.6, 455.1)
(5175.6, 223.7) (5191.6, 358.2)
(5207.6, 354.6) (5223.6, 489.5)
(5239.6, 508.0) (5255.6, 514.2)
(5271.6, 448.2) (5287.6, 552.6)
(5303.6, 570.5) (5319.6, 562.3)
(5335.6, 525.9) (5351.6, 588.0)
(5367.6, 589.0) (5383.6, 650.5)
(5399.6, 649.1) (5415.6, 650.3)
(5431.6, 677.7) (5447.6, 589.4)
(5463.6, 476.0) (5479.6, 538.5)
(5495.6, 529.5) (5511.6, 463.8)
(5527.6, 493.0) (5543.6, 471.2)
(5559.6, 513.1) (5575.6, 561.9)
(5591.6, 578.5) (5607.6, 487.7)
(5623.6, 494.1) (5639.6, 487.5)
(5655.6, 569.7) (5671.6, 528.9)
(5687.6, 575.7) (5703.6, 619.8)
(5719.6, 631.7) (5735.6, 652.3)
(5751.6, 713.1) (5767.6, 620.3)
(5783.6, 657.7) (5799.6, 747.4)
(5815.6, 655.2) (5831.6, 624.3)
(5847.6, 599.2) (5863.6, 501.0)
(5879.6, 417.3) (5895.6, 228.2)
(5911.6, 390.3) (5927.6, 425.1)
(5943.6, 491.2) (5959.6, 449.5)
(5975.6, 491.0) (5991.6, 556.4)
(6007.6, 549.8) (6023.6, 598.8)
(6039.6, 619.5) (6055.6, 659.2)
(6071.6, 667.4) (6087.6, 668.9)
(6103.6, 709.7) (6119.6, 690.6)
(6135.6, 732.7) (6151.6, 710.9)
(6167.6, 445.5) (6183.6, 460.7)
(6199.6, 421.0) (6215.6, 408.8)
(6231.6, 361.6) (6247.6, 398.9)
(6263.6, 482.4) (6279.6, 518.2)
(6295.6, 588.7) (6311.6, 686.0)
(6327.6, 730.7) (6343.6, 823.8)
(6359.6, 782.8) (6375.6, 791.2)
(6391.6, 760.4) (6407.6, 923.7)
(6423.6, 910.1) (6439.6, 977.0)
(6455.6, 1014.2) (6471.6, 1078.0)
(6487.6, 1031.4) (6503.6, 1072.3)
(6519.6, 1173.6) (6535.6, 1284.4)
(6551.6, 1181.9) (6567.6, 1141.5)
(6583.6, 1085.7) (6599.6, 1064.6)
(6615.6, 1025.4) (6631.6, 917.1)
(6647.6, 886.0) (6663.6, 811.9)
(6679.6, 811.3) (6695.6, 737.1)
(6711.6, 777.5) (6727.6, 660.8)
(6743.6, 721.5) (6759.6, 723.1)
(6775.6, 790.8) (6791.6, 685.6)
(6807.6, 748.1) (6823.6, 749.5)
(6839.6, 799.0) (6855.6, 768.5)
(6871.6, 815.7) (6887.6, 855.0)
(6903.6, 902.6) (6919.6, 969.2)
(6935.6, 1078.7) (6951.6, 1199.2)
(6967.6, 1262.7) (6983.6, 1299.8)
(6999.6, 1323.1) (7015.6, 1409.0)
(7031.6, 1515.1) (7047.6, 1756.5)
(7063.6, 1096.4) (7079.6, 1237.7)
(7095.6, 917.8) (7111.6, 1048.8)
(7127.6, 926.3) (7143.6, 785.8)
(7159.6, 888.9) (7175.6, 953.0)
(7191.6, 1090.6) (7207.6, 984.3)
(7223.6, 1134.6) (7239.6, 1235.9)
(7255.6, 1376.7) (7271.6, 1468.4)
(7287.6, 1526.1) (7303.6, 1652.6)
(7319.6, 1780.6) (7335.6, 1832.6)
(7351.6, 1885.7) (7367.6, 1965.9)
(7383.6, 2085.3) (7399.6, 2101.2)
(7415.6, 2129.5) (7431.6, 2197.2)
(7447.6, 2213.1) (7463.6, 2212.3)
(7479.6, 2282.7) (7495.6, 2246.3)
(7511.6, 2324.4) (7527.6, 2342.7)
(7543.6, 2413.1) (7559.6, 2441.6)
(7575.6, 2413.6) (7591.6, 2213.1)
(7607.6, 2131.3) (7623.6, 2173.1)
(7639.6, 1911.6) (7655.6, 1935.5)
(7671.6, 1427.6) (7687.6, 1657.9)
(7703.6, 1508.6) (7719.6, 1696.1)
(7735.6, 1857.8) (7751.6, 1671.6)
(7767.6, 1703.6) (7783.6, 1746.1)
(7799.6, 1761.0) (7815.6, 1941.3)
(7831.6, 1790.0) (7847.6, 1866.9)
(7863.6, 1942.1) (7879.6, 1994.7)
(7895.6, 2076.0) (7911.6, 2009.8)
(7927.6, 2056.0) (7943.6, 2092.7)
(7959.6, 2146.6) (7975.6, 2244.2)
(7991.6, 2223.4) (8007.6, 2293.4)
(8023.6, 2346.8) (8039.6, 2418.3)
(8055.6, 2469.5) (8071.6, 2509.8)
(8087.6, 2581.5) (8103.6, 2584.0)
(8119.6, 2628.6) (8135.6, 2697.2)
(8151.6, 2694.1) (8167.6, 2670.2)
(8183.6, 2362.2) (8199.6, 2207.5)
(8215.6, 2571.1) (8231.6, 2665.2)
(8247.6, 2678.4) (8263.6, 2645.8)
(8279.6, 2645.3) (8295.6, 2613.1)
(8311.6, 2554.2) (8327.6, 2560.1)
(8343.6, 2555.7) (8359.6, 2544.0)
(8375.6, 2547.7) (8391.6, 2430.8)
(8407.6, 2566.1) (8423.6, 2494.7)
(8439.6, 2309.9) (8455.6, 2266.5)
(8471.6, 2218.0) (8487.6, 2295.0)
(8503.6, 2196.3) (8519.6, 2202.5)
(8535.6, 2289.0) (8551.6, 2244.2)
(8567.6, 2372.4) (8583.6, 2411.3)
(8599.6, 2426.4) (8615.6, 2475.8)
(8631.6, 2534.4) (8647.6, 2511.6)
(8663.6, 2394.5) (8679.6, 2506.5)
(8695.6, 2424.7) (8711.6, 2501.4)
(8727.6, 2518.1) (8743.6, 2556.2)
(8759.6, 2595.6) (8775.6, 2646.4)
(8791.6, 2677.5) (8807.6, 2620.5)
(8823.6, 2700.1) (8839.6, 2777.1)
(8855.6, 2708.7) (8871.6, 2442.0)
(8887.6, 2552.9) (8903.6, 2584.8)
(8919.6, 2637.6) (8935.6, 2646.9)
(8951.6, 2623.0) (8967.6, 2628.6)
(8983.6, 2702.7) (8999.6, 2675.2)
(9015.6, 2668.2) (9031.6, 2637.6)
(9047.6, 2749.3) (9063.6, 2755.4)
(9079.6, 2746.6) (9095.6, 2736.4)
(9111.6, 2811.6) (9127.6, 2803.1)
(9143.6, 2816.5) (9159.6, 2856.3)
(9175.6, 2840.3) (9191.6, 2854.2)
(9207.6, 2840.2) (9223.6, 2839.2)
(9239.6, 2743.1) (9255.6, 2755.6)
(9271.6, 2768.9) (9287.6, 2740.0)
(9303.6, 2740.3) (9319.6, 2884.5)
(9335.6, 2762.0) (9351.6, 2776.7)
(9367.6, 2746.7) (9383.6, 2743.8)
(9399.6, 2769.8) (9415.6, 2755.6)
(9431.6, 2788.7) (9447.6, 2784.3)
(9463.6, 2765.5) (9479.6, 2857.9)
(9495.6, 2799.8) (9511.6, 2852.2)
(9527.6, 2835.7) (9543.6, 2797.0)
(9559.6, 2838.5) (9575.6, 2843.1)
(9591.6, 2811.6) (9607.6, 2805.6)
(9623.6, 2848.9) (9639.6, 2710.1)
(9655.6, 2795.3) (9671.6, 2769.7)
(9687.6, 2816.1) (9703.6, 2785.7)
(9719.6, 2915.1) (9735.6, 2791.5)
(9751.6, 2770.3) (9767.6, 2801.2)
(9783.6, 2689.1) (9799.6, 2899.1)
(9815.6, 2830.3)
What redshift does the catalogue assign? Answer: 0.00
